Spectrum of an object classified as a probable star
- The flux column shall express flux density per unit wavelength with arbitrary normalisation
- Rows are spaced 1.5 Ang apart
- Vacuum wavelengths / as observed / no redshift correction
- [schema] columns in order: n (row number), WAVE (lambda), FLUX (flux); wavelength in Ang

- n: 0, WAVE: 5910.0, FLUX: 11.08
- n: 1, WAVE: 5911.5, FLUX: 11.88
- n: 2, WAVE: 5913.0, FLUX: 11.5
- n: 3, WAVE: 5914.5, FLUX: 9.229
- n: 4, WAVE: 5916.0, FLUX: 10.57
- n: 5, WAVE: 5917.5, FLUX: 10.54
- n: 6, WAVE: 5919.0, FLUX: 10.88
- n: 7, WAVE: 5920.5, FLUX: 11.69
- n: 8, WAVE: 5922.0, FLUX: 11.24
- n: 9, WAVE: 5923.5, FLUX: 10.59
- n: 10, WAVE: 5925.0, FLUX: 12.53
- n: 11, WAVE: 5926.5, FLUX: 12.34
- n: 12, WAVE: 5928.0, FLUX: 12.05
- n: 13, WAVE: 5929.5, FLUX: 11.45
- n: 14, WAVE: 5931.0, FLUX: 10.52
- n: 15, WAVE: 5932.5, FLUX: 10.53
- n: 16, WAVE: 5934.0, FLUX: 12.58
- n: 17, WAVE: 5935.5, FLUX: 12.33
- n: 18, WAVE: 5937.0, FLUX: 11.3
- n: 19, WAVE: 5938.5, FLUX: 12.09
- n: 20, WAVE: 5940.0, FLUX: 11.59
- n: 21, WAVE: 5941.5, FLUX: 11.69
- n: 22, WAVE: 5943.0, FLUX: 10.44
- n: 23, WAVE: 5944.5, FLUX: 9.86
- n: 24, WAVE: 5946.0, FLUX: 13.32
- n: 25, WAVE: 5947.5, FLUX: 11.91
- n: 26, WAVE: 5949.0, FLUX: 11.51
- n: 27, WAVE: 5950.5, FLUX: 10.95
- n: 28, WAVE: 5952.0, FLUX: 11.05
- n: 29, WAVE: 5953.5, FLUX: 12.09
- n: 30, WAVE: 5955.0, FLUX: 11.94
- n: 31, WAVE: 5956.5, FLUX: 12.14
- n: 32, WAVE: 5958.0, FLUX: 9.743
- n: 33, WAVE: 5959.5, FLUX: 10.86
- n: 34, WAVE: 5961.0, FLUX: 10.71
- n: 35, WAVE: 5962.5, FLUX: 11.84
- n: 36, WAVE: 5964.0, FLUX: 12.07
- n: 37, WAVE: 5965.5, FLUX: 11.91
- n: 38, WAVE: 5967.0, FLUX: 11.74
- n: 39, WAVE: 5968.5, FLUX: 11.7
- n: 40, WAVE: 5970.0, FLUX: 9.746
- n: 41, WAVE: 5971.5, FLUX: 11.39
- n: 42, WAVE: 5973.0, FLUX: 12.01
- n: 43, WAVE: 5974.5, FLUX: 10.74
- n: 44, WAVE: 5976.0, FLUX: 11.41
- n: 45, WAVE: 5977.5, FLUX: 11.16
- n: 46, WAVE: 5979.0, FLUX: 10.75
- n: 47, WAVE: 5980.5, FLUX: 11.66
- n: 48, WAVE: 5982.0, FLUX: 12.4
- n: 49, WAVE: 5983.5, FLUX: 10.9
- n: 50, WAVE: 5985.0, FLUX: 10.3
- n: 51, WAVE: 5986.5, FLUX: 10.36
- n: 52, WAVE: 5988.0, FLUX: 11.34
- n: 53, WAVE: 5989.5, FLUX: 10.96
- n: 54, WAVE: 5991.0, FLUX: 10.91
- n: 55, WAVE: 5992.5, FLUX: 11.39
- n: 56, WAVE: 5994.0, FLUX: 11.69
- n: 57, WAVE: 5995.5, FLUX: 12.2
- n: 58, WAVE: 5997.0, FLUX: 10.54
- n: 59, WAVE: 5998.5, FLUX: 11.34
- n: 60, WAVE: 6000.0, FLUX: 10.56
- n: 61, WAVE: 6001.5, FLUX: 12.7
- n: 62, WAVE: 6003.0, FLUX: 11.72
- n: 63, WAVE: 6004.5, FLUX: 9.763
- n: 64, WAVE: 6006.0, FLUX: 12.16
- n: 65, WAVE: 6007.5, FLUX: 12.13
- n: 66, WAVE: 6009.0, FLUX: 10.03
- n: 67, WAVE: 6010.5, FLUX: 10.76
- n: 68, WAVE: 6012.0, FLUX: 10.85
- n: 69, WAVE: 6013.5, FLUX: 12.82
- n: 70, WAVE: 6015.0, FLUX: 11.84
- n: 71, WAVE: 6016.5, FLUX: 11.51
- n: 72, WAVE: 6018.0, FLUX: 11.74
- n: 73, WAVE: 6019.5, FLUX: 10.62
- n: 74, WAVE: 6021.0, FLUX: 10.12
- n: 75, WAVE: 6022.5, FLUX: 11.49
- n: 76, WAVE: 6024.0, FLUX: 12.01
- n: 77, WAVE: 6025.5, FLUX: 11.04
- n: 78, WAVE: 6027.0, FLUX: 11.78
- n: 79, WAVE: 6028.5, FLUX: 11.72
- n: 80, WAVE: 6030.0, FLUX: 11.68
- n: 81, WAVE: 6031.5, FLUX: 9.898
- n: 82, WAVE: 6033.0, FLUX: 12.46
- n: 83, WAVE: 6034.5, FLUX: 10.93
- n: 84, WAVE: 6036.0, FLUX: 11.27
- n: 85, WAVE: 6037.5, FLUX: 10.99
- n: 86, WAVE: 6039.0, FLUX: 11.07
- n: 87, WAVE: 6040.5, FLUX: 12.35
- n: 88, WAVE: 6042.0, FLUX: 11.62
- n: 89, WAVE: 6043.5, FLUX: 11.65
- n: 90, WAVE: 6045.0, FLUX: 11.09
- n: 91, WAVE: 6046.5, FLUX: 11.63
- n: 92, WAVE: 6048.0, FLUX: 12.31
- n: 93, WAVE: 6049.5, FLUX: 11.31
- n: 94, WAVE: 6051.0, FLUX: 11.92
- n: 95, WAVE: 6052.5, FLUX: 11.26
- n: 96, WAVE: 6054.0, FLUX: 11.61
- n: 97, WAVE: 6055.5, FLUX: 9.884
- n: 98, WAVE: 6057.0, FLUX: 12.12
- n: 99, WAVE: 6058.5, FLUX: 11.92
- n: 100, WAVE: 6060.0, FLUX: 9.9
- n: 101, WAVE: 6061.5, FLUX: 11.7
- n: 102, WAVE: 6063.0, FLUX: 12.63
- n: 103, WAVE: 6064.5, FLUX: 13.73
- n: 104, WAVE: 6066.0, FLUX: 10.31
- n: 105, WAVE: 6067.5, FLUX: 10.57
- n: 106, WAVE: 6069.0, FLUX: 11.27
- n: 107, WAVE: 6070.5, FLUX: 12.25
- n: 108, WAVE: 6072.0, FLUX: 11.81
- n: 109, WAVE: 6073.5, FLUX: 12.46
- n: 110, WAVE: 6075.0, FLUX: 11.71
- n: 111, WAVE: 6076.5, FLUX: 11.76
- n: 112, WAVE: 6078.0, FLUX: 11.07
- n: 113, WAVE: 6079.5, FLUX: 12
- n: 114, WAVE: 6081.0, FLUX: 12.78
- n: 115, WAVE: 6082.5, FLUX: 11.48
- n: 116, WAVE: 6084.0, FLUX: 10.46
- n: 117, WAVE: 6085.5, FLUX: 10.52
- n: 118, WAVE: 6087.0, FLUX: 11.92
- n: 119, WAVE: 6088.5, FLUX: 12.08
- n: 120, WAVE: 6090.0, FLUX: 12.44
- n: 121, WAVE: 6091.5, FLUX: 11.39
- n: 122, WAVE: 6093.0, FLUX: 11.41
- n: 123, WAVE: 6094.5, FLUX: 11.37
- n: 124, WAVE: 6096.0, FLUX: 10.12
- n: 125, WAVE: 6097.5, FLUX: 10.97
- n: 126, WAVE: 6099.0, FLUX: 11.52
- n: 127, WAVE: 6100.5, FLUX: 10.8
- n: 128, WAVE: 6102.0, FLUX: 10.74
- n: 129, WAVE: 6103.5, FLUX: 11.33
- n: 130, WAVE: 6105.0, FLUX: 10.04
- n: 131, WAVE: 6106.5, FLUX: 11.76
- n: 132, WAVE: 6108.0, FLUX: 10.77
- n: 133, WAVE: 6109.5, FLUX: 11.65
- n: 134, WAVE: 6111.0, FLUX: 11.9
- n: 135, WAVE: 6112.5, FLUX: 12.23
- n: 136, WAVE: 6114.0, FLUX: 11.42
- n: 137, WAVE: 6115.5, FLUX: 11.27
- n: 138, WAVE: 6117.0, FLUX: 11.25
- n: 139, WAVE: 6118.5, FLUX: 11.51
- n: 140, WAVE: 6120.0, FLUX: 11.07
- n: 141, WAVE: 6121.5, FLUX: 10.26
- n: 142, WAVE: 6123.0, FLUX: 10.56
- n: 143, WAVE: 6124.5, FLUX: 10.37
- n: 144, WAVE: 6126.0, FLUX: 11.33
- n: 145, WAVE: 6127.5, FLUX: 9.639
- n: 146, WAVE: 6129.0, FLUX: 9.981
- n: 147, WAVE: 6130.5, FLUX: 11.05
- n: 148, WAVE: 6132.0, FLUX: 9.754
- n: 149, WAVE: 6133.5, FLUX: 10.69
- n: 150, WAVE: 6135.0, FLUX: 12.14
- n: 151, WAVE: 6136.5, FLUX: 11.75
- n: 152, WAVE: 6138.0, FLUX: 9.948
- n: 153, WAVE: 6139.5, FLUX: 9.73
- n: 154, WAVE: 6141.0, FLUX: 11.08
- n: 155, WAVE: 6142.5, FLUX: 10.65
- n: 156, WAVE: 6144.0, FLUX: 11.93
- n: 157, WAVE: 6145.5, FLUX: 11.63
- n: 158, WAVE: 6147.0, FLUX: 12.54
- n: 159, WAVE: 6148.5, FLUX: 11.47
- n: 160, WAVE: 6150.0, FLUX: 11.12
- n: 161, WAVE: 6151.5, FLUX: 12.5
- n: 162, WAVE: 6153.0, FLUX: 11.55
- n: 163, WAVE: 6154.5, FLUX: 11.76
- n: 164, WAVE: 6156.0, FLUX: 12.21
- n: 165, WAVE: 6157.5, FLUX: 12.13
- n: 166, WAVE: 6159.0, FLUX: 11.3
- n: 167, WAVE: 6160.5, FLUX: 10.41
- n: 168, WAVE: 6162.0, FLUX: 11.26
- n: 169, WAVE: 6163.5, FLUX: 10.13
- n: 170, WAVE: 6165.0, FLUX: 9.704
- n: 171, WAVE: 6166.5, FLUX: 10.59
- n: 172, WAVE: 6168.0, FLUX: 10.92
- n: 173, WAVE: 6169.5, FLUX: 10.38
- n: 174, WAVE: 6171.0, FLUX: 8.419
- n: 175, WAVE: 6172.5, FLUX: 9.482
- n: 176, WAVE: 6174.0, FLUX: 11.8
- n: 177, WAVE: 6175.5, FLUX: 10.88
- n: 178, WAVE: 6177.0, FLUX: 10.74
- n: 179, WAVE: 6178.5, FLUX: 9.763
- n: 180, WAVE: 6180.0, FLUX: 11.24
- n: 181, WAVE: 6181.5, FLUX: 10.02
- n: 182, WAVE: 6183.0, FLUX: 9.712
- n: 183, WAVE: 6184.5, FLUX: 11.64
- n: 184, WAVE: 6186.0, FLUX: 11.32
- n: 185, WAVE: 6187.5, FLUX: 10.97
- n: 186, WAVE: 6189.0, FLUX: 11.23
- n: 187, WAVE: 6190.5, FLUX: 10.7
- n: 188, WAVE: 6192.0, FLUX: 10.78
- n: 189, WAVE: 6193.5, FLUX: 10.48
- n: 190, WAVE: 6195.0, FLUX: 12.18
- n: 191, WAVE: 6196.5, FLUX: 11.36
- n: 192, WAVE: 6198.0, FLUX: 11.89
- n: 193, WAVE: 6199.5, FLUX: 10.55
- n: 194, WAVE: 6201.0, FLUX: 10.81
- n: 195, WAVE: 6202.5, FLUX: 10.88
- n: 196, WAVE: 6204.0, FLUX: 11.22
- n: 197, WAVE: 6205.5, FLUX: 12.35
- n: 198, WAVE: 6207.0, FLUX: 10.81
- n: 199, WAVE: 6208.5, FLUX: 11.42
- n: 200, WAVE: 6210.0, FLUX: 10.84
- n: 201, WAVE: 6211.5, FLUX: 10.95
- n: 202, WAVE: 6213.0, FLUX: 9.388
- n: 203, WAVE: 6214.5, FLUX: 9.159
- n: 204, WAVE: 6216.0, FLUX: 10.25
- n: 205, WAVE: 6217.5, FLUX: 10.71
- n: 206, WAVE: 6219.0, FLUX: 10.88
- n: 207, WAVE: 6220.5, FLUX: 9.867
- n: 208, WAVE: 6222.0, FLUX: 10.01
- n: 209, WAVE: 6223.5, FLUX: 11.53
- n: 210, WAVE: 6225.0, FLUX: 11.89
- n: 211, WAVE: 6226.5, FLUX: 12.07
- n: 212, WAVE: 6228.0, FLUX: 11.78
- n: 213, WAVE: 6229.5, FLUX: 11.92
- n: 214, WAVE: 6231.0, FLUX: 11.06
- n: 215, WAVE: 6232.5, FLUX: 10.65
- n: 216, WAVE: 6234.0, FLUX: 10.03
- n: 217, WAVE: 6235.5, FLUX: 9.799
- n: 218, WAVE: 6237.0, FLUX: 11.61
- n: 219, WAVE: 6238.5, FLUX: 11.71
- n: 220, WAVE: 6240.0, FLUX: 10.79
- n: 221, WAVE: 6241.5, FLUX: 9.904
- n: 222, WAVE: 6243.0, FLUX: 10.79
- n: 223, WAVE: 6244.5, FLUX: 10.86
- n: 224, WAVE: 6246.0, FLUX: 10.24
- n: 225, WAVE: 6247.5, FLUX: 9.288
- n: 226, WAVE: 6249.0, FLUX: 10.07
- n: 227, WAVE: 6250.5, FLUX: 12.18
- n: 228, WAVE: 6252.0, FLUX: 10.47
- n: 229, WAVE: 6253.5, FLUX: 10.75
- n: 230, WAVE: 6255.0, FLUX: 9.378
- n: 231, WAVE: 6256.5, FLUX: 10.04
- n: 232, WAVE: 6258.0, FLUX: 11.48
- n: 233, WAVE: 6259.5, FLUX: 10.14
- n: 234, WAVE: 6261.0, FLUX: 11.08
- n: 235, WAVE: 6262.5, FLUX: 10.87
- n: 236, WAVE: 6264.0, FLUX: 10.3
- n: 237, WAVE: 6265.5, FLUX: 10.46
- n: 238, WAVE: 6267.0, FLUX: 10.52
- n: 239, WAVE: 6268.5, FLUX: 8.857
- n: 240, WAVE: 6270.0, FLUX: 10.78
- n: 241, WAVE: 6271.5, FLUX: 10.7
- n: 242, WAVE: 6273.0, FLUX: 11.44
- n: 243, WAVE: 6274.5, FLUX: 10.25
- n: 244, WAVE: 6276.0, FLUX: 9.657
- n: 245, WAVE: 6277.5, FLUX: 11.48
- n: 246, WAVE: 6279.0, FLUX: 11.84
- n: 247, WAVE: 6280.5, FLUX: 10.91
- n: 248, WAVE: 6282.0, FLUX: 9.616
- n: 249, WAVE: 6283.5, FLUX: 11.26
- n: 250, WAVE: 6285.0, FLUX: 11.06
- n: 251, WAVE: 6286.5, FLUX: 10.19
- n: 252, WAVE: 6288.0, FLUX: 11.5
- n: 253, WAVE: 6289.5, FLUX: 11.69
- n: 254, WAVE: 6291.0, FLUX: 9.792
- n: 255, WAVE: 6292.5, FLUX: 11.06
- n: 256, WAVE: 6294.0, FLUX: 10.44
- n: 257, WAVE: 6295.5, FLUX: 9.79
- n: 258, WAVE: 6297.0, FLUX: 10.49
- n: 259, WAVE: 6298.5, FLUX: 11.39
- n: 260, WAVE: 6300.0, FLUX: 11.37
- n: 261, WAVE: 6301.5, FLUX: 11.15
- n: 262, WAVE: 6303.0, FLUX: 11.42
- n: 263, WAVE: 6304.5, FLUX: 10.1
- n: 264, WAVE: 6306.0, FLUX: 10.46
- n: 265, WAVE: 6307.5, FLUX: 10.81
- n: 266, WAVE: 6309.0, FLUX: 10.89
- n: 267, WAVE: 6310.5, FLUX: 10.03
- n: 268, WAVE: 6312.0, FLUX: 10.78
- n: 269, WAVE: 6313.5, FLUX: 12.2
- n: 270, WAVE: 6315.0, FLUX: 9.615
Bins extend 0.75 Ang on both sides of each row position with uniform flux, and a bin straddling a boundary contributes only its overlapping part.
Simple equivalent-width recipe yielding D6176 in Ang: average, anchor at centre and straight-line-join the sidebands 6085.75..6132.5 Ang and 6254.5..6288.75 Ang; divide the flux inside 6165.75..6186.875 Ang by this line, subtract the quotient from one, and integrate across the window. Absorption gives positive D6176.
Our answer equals 0.8 Ang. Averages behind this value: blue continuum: 11.1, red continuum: 10.6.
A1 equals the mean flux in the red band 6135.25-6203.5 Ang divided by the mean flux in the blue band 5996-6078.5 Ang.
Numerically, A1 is 1.0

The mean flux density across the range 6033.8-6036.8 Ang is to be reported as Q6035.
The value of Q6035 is 11.1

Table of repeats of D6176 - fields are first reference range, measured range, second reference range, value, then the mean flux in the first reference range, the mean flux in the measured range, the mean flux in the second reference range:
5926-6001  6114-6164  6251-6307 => -0.6 Ang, 11.4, 11.1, 10.7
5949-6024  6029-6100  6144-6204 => -2.1 Ang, 11.3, 11.5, 11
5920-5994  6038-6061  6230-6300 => -0.6 Ang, 11.4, 11.4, 10.6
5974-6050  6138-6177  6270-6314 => 0.2 Ang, 11.3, 11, 10.8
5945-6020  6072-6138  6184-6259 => -0.7 Ang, 11.4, 11.2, 10.9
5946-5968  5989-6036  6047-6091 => 1.0 Ang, 11.5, 11.3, 11.6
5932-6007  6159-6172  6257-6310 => 0.8 Ang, 11.4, 10.3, 10.7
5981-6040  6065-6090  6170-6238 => -1.0 Ang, 11.3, 11.6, 10.8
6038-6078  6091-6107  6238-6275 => 0.5 Ang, 11.6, 11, 10.5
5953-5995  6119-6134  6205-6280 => 0.6 Ang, 11.3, 10.5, 10.7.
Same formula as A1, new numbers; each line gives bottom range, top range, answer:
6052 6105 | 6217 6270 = 0.93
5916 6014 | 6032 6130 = 1.00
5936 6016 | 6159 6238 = 0.95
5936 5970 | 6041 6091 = 1.01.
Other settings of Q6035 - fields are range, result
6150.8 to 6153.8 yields 12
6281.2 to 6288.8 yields 10.7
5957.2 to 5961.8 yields 10.5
